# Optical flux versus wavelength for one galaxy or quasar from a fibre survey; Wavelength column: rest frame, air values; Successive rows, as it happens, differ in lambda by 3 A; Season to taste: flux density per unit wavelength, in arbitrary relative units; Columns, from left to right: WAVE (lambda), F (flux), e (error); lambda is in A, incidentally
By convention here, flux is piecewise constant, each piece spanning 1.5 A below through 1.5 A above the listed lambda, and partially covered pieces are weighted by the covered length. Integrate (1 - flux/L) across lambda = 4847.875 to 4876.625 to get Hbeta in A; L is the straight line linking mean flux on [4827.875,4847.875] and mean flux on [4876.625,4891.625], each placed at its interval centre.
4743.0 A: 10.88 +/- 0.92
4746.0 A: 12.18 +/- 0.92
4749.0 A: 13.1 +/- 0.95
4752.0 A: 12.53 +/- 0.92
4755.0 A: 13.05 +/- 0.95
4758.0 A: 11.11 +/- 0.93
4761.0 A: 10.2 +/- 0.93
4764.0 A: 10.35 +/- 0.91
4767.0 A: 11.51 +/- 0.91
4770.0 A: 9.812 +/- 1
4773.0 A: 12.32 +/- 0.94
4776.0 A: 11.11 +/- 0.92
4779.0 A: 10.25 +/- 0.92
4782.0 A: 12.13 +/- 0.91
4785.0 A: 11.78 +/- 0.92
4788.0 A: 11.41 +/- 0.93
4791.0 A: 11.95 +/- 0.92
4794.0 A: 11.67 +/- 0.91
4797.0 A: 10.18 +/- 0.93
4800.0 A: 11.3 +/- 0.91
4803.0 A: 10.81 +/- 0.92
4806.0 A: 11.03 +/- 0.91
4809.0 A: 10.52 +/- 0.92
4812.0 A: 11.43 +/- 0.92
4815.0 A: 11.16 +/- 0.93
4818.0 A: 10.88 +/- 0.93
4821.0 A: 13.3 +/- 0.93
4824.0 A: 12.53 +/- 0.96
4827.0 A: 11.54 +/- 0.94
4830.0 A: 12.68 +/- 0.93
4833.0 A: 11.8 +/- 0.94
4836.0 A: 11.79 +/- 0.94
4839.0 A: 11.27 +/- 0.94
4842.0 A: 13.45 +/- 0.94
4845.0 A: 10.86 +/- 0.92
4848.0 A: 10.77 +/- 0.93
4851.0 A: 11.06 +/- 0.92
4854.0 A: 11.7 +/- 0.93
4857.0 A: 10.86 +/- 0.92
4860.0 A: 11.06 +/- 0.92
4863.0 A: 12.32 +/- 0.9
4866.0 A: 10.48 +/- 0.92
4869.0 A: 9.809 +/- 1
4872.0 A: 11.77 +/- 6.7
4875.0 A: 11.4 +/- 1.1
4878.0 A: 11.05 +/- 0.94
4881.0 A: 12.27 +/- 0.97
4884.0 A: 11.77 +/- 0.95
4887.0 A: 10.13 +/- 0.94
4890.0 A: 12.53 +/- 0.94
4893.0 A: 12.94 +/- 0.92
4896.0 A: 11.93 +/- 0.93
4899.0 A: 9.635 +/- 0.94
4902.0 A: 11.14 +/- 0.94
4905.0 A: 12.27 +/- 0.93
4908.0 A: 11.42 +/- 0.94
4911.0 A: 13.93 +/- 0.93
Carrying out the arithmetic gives 1.4 A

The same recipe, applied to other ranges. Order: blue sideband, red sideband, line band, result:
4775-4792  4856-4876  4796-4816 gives 0.7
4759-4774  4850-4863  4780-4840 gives -2.7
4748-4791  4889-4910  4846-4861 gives 0.7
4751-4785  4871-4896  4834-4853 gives 0.1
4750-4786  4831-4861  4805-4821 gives 0.3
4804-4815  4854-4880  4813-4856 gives -2.7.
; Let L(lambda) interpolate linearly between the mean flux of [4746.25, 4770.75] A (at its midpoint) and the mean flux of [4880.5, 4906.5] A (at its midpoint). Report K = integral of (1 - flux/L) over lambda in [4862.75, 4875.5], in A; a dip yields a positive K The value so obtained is 0.62 A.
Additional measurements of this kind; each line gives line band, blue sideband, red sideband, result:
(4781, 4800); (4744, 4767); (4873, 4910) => 0.4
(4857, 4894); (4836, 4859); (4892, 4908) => 0.2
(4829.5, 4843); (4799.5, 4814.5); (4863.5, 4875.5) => -1.4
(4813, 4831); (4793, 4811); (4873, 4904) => -1.5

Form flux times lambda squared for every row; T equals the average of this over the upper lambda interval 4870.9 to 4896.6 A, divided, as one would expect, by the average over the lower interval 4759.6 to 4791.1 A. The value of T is 1.1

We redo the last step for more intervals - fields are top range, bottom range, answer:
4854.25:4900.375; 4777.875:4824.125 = 1.03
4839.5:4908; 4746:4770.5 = 1.04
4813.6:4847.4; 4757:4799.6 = 1.09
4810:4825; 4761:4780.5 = 1.11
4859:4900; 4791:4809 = 1.07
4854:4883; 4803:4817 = 1.05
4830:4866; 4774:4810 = 1.05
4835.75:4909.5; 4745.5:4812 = 1.04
